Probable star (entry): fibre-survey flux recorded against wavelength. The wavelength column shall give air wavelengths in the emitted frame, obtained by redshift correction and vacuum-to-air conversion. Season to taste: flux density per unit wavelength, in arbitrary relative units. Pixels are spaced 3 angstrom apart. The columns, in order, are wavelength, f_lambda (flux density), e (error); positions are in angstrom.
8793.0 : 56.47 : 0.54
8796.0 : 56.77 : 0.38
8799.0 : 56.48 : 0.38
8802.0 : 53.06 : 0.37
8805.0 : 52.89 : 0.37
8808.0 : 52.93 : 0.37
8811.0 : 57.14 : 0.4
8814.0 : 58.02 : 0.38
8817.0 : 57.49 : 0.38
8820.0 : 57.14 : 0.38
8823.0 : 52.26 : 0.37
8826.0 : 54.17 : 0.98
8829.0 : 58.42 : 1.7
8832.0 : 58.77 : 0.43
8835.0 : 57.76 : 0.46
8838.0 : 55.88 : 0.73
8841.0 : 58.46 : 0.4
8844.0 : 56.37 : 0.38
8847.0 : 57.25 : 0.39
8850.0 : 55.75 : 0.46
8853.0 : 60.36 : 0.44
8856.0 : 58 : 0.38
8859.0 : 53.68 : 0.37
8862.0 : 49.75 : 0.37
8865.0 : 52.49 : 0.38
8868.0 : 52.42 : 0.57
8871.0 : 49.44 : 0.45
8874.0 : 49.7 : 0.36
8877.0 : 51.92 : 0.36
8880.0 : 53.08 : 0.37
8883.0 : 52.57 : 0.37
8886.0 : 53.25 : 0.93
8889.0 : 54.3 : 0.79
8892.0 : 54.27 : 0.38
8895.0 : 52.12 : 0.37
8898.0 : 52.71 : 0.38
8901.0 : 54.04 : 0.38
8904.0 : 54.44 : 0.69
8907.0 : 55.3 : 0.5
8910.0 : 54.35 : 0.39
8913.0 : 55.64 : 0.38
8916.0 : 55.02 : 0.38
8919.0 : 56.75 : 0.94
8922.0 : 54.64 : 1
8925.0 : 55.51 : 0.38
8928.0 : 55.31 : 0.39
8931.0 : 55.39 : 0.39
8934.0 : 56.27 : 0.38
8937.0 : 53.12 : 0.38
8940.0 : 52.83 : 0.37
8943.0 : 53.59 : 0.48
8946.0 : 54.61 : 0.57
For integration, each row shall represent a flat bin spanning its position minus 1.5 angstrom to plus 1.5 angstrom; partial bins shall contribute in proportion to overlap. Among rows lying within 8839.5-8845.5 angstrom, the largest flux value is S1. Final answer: 58.46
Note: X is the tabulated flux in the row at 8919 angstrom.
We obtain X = 56.75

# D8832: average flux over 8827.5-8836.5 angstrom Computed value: 58.3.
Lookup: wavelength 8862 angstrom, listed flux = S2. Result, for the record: 49.75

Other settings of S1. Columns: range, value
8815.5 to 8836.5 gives 58.77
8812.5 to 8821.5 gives 58.02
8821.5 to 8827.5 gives 54.17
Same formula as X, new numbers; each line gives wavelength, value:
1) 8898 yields 52.71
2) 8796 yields 56.77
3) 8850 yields 55.75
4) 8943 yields 53.59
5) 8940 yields 52.83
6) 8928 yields 55.31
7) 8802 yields 53.06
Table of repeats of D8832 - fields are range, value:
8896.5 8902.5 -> 53.4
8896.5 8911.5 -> 54.2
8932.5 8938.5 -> 54.7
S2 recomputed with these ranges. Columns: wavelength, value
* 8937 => 53.12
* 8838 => 55.88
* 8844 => 56.37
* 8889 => 54.3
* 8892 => 54.27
